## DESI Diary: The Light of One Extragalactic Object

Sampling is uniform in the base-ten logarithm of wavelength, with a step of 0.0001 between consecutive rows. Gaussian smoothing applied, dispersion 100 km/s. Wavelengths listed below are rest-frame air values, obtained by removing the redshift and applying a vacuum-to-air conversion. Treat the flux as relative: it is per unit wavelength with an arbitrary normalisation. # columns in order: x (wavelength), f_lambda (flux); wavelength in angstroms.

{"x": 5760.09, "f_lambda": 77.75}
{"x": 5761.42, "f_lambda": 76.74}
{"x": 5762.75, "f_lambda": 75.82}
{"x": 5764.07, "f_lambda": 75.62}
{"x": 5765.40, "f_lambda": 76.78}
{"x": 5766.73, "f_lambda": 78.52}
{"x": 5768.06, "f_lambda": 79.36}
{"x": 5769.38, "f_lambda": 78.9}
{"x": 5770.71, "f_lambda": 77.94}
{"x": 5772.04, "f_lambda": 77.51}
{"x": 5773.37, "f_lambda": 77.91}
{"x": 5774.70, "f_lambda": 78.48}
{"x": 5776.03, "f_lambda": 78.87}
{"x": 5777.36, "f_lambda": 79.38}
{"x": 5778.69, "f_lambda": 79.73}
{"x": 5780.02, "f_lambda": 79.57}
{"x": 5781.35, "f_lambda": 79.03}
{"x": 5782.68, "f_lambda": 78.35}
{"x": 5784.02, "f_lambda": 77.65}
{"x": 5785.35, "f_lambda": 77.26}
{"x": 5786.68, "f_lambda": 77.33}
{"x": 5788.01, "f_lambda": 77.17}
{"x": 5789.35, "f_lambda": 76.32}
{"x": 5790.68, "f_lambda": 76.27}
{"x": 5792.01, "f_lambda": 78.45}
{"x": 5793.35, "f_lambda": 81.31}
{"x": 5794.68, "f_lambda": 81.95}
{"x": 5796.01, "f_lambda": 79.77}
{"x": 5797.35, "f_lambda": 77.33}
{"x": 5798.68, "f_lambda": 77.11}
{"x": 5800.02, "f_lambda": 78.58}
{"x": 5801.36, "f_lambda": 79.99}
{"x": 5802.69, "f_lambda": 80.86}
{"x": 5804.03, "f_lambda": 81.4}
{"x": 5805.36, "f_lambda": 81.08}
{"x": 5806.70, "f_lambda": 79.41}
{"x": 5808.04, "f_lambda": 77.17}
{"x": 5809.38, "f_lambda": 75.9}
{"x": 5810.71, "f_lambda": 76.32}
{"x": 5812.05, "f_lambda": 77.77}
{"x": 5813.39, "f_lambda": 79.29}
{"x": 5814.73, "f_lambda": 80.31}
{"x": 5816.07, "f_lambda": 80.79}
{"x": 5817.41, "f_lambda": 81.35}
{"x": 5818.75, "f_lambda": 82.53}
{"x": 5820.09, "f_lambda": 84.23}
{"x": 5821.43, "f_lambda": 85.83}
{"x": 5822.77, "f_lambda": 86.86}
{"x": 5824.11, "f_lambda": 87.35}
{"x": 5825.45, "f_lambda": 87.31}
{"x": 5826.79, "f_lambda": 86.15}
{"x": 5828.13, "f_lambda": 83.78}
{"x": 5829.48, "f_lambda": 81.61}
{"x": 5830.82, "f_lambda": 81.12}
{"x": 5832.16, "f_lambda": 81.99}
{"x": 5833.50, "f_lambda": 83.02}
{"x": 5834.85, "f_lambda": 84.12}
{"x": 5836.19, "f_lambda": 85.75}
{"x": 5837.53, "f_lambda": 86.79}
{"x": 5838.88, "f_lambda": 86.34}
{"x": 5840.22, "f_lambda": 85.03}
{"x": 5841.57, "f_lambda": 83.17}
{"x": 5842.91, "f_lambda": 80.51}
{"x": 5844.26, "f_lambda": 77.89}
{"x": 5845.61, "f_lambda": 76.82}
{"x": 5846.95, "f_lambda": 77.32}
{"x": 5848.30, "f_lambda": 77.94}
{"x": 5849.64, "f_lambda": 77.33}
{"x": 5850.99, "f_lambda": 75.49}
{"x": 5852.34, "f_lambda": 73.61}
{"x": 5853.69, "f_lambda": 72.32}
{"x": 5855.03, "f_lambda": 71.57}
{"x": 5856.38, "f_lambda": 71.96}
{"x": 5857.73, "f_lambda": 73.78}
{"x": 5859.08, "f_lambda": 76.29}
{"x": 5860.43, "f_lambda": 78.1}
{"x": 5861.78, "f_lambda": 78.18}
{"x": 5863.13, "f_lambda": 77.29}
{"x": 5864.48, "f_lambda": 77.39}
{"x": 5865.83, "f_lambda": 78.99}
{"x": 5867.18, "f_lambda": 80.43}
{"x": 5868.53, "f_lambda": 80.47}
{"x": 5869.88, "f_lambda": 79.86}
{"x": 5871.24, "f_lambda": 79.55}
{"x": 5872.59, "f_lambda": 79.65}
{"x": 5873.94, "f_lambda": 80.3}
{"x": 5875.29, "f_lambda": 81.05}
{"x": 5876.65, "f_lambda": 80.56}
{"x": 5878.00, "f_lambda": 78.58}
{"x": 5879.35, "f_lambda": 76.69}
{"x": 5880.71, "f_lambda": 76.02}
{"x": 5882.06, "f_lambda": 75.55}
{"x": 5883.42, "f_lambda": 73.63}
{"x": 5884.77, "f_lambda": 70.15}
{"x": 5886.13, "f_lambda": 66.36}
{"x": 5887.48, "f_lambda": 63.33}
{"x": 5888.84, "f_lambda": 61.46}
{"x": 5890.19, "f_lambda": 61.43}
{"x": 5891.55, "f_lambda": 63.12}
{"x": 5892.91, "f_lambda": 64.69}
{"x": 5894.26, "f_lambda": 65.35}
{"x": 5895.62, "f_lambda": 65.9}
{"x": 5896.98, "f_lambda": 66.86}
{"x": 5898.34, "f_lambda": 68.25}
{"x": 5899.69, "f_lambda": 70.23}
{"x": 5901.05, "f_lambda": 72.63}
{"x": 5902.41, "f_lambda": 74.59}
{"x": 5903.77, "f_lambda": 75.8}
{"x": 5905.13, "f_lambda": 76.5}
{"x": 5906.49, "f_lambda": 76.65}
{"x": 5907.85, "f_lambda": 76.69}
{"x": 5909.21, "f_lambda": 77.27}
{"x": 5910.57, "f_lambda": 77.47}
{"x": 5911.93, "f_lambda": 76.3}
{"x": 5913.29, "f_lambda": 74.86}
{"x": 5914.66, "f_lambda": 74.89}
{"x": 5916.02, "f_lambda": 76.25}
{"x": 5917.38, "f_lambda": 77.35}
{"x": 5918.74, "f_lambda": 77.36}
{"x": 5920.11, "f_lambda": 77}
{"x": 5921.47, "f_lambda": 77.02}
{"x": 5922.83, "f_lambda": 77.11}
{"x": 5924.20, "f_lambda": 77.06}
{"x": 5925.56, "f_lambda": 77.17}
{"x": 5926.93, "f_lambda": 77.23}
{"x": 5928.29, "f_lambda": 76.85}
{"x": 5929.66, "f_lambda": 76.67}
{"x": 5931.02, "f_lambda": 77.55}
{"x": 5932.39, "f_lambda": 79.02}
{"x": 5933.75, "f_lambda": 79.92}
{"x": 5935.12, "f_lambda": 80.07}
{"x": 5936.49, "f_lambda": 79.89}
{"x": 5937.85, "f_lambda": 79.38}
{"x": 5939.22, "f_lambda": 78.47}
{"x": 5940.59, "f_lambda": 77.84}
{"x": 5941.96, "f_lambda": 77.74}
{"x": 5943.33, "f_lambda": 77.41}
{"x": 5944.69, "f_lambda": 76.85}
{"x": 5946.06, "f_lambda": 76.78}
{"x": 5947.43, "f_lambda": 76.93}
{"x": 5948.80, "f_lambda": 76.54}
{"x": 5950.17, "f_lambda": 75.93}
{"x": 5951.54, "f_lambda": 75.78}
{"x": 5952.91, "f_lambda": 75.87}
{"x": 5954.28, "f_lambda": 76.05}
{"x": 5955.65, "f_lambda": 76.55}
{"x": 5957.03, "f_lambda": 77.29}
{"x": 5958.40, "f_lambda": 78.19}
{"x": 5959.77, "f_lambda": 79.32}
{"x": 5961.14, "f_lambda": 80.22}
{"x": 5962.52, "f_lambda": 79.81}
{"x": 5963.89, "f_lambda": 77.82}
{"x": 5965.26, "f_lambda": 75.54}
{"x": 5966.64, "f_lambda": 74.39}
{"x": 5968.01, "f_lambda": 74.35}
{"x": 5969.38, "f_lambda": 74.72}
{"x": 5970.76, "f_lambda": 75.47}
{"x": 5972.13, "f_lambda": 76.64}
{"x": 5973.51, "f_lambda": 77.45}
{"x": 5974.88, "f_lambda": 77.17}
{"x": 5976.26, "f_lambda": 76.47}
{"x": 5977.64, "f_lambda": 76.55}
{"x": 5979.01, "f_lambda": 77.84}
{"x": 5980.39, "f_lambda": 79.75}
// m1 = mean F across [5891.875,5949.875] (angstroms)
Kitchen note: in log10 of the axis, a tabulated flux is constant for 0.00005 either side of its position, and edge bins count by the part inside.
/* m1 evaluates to 75.6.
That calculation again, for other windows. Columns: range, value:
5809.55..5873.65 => 80.2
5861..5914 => 73.8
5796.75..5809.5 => 79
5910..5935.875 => 77.2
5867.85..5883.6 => 78.6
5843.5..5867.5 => 76.2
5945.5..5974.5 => 76.8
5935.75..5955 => 77.3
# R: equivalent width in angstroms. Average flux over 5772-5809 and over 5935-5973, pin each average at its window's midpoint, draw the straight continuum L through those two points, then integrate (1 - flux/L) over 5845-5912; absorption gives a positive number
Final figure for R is 3.24 angstroms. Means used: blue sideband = 78.7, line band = 74.1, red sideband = 77.2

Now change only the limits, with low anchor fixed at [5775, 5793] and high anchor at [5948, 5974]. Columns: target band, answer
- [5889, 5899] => 1.60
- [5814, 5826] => -0.95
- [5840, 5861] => 0.26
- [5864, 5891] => 0.84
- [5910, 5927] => 0.09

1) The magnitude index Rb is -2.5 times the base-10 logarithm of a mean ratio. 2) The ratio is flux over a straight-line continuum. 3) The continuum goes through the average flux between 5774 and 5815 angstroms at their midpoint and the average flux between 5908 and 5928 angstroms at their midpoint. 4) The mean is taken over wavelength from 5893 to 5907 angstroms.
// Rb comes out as 0.09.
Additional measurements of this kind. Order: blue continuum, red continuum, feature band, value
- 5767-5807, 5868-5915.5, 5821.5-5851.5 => -0.09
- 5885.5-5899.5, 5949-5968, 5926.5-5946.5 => -0.07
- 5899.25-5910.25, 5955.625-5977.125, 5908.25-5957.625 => -0.02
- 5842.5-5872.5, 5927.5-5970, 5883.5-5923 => 0.08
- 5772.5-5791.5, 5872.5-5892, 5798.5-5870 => -0.07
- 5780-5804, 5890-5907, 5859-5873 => -0.09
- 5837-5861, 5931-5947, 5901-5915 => 0.03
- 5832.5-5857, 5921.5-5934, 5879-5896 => 0.16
